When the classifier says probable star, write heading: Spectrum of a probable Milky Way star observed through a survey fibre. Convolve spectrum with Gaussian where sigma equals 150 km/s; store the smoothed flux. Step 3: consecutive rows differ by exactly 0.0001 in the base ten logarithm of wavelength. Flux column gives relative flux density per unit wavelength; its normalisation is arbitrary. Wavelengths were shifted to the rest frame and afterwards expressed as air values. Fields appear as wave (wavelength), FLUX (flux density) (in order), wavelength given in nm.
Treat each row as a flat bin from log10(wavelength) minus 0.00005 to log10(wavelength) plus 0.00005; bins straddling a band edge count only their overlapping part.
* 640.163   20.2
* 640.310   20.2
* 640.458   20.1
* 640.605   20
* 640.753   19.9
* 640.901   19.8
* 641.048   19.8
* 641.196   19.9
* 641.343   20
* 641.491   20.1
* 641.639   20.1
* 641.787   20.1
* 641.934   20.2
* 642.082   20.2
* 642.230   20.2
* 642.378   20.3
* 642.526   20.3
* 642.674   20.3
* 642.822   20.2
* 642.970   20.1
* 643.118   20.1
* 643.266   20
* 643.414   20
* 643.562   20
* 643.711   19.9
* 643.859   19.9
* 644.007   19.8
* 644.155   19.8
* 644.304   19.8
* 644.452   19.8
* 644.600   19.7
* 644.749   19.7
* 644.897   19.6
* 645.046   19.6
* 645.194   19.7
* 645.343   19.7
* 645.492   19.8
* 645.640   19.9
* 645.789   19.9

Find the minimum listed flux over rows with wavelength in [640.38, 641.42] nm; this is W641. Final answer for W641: 19.8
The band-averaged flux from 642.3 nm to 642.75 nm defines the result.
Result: 20.3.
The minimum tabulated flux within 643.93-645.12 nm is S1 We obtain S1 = 19.6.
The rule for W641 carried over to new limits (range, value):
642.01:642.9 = 20.2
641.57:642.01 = 20.1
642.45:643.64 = 20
